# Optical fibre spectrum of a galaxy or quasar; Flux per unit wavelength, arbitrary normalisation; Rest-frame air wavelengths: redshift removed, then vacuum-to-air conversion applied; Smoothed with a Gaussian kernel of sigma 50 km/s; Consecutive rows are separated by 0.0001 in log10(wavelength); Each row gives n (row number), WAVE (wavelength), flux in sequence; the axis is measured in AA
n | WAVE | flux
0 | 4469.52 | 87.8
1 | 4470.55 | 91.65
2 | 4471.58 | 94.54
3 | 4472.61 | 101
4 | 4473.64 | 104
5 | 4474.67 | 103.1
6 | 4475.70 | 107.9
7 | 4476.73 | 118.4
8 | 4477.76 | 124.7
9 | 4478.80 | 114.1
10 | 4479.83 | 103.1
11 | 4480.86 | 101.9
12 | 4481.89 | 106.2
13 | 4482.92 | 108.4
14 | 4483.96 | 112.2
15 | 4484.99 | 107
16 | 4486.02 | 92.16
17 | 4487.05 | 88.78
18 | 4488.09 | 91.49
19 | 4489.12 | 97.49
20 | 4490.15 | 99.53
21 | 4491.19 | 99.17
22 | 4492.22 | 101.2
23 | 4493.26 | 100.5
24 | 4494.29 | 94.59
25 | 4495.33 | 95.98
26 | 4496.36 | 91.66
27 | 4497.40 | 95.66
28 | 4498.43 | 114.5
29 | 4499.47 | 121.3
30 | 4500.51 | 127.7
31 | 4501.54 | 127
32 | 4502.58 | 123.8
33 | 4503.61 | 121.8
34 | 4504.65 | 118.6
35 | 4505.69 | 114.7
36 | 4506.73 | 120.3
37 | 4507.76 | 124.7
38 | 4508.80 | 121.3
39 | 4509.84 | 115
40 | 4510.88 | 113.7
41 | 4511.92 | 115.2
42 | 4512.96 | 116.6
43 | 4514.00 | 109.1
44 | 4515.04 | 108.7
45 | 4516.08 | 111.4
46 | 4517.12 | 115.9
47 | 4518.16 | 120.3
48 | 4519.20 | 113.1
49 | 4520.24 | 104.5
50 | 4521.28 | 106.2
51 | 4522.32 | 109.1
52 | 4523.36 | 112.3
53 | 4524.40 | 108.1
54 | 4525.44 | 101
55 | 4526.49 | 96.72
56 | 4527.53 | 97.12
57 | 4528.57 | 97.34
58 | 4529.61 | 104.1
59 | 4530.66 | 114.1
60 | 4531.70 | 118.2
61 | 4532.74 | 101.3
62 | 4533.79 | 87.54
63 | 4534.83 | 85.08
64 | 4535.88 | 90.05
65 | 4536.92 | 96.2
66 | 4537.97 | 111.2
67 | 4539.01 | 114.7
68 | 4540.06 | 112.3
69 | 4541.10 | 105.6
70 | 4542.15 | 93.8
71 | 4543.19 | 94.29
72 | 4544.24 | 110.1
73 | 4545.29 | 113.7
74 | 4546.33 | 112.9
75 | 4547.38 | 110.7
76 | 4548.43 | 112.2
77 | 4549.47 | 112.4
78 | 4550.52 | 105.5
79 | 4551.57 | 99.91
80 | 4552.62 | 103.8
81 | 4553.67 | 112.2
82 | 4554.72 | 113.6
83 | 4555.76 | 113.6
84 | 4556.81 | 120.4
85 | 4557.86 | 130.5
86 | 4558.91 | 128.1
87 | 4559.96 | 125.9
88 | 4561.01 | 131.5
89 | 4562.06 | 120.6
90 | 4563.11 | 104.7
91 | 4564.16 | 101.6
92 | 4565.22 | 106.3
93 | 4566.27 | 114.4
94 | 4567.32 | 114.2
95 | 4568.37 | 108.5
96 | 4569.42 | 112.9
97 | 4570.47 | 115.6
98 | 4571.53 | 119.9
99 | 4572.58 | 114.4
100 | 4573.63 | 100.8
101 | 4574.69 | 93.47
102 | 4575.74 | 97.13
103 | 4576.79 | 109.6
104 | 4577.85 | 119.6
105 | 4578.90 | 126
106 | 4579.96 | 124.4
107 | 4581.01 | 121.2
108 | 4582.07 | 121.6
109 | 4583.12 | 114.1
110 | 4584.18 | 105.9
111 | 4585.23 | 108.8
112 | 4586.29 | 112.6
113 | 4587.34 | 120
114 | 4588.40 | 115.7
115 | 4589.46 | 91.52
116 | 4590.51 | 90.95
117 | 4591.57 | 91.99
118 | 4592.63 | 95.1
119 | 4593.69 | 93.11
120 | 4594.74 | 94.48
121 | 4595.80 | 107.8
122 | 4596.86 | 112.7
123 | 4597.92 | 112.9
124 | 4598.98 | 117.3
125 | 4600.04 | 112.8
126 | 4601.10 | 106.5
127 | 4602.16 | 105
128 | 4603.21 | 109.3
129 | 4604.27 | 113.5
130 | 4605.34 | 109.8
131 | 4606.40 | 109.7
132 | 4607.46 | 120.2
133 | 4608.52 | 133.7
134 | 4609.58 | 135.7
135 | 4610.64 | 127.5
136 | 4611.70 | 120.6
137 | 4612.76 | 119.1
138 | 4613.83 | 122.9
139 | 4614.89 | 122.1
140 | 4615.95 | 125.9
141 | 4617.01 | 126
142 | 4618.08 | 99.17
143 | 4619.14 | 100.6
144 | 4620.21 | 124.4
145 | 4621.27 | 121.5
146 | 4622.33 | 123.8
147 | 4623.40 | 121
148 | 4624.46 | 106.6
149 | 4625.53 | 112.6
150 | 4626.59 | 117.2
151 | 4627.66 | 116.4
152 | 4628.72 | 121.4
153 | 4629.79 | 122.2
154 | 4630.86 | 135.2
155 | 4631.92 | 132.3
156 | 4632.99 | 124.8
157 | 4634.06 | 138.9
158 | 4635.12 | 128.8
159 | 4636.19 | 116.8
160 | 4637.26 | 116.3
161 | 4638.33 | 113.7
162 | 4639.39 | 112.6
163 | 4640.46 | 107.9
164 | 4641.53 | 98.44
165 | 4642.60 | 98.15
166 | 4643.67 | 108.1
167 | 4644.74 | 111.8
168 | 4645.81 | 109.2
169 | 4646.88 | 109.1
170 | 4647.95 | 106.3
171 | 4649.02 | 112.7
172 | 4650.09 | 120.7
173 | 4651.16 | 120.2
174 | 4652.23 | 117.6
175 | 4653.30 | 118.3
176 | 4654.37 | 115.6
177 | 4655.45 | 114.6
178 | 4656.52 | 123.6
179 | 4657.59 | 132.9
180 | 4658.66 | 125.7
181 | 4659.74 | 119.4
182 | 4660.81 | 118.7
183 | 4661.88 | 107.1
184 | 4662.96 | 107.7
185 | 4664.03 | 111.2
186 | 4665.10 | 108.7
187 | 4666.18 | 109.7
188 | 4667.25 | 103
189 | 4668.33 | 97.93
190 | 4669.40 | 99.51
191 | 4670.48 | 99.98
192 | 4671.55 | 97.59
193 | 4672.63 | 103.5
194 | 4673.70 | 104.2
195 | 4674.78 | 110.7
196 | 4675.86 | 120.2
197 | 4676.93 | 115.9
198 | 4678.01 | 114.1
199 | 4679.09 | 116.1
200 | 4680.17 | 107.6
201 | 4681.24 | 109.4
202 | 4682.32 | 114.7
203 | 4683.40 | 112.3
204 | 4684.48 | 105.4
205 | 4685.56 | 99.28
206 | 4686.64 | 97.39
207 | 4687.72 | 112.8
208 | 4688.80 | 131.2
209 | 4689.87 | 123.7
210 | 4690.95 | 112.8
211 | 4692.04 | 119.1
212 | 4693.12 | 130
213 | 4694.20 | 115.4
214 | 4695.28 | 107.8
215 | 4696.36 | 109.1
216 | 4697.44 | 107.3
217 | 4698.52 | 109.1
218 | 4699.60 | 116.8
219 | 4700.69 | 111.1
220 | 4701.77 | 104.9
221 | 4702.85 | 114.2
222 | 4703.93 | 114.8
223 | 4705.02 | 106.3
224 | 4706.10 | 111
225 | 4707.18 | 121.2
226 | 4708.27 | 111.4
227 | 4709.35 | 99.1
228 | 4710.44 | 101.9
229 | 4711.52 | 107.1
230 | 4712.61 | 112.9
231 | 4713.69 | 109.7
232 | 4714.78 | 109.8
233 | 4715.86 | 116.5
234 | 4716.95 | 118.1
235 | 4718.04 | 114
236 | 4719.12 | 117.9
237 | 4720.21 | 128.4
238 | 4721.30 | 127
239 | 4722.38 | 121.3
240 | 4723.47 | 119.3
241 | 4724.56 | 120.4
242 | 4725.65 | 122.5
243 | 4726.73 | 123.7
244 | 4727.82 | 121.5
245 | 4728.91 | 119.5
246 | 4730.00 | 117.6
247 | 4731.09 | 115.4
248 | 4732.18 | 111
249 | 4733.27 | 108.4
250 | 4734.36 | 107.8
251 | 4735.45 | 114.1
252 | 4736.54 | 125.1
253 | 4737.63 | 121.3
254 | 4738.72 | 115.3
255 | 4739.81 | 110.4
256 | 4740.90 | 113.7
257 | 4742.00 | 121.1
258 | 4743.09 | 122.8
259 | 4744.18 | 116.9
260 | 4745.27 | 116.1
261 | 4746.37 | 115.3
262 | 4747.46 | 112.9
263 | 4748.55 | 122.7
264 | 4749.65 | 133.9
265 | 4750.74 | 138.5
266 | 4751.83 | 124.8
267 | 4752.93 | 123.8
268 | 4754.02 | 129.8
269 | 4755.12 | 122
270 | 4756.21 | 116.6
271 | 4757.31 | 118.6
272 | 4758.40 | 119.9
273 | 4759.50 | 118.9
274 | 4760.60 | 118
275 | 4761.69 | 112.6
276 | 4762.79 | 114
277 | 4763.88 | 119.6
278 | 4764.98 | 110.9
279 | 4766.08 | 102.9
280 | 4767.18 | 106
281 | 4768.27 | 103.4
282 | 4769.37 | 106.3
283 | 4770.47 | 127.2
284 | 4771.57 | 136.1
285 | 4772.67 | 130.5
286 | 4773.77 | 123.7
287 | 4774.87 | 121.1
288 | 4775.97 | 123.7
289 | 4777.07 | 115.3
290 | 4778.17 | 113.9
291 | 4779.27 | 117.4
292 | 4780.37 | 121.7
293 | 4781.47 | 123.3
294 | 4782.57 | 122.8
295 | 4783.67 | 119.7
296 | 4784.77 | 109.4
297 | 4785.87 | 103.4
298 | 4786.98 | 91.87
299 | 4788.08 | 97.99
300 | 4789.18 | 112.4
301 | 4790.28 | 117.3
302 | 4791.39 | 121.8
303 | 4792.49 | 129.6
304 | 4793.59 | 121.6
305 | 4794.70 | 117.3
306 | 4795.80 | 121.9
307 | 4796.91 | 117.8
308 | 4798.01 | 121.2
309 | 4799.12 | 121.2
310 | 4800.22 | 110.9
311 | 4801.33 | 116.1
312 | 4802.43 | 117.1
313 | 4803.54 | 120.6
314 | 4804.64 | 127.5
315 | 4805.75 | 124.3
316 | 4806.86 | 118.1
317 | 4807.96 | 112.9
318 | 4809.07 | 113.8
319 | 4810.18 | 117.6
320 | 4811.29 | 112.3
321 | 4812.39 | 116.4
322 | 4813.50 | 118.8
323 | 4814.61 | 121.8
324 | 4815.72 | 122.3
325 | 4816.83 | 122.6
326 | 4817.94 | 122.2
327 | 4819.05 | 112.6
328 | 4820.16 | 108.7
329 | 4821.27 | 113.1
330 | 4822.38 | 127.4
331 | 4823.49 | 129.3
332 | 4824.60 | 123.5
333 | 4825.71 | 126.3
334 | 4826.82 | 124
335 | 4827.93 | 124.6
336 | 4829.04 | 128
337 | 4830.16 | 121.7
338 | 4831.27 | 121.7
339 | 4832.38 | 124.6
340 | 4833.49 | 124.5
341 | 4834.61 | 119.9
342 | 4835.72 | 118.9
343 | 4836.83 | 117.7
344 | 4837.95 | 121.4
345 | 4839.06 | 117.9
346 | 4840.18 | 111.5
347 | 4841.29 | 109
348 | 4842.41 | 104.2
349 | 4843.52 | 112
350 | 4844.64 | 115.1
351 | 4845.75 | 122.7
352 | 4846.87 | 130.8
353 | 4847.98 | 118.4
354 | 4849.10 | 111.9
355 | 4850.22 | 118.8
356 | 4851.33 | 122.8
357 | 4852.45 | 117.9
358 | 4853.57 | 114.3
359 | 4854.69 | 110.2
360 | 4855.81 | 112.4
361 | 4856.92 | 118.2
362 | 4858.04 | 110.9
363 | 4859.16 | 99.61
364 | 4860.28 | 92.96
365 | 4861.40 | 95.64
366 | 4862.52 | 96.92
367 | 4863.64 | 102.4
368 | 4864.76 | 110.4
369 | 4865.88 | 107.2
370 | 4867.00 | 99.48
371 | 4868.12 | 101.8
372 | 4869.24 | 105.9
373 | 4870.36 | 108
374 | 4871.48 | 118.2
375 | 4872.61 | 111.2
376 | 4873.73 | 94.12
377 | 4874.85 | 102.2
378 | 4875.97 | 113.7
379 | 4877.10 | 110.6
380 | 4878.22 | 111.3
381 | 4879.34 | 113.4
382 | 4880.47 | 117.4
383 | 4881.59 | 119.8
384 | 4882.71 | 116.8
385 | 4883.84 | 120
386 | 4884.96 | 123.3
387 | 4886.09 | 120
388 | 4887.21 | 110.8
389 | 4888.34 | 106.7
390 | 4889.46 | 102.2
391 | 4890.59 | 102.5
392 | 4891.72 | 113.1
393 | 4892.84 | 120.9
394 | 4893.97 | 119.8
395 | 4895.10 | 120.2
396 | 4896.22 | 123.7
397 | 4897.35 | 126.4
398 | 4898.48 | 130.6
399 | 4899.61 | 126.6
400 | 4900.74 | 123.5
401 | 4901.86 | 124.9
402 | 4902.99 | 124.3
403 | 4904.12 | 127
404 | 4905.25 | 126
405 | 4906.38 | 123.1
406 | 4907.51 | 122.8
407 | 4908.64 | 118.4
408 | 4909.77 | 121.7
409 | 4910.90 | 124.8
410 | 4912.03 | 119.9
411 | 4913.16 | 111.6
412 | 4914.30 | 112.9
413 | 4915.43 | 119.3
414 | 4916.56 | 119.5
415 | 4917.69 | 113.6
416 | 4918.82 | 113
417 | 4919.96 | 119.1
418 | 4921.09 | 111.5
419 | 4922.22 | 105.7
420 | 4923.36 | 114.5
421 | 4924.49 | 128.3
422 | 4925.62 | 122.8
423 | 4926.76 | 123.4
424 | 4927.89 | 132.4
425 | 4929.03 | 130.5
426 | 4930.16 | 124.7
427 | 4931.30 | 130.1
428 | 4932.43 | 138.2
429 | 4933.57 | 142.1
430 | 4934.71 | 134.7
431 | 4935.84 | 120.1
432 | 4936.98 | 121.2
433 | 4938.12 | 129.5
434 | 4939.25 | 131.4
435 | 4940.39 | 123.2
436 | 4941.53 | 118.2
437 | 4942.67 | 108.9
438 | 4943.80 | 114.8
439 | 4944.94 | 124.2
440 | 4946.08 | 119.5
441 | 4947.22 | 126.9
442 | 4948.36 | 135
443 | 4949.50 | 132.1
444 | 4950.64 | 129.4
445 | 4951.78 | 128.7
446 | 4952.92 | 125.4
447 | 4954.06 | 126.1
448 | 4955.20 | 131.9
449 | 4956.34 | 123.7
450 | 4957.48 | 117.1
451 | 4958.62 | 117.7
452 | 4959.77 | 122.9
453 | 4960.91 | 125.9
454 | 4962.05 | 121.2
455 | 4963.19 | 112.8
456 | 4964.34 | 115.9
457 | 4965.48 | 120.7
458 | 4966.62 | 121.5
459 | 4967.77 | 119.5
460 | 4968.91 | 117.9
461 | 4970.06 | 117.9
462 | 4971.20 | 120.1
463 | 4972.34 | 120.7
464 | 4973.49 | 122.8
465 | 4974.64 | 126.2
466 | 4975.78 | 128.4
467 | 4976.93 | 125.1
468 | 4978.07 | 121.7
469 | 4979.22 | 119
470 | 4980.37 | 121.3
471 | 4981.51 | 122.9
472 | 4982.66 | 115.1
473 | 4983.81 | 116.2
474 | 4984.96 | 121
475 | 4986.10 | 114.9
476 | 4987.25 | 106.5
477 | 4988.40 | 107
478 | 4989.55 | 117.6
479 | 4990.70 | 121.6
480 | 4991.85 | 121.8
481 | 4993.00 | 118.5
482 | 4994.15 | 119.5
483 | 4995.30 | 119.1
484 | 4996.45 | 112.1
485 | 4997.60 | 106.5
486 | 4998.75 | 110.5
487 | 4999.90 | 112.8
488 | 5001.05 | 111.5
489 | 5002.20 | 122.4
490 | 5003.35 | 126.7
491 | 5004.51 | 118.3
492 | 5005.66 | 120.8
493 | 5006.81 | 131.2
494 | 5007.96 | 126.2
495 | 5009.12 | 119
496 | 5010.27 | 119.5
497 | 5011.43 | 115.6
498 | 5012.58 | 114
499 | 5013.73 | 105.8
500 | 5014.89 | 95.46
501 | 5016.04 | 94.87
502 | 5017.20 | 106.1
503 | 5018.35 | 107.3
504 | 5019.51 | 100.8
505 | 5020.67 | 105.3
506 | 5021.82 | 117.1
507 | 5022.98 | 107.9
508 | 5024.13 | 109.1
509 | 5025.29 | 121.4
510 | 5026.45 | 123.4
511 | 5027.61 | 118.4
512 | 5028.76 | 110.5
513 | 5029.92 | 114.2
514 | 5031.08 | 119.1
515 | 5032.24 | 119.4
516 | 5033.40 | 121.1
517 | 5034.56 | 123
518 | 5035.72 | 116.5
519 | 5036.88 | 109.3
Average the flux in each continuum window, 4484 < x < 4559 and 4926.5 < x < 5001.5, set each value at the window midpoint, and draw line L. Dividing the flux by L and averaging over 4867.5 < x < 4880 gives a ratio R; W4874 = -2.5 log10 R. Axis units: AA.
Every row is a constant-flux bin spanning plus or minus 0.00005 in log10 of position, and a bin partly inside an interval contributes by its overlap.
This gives 0.103 mag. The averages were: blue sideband 108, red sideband 122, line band 108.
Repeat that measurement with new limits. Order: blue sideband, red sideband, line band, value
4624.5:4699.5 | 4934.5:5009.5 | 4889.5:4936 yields -0.02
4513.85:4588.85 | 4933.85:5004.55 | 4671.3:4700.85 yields 0.01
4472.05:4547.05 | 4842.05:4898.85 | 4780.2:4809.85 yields -0.05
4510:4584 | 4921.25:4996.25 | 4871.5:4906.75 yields 0.03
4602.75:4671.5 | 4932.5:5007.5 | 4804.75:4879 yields 0.04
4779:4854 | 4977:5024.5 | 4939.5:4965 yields -0.07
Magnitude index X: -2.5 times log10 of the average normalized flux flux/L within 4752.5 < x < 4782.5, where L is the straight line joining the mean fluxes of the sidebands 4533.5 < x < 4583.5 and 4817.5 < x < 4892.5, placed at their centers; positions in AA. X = -0.05 mag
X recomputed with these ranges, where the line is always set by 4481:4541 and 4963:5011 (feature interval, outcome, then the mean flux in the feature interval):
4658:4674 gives 0.03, 108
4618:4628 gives -0.05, 115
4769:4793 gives -0.04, 118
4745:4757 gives -0.09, 123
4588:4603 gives 0.06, 103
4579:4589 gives -0.07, 116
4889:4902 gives -0.03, 120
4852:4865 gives 0.09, 107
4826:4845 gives -0.03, 119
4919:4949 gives -0.06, 124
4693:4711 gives 0.01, 111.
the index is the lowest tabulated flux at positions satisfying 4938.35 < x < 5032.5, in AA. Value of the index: 94.87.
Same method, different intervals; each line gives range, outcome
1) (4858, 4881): 92.96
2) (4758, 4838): 91.87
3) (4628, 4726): 97.39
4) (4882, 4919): 102.2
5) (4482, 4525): 88.78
